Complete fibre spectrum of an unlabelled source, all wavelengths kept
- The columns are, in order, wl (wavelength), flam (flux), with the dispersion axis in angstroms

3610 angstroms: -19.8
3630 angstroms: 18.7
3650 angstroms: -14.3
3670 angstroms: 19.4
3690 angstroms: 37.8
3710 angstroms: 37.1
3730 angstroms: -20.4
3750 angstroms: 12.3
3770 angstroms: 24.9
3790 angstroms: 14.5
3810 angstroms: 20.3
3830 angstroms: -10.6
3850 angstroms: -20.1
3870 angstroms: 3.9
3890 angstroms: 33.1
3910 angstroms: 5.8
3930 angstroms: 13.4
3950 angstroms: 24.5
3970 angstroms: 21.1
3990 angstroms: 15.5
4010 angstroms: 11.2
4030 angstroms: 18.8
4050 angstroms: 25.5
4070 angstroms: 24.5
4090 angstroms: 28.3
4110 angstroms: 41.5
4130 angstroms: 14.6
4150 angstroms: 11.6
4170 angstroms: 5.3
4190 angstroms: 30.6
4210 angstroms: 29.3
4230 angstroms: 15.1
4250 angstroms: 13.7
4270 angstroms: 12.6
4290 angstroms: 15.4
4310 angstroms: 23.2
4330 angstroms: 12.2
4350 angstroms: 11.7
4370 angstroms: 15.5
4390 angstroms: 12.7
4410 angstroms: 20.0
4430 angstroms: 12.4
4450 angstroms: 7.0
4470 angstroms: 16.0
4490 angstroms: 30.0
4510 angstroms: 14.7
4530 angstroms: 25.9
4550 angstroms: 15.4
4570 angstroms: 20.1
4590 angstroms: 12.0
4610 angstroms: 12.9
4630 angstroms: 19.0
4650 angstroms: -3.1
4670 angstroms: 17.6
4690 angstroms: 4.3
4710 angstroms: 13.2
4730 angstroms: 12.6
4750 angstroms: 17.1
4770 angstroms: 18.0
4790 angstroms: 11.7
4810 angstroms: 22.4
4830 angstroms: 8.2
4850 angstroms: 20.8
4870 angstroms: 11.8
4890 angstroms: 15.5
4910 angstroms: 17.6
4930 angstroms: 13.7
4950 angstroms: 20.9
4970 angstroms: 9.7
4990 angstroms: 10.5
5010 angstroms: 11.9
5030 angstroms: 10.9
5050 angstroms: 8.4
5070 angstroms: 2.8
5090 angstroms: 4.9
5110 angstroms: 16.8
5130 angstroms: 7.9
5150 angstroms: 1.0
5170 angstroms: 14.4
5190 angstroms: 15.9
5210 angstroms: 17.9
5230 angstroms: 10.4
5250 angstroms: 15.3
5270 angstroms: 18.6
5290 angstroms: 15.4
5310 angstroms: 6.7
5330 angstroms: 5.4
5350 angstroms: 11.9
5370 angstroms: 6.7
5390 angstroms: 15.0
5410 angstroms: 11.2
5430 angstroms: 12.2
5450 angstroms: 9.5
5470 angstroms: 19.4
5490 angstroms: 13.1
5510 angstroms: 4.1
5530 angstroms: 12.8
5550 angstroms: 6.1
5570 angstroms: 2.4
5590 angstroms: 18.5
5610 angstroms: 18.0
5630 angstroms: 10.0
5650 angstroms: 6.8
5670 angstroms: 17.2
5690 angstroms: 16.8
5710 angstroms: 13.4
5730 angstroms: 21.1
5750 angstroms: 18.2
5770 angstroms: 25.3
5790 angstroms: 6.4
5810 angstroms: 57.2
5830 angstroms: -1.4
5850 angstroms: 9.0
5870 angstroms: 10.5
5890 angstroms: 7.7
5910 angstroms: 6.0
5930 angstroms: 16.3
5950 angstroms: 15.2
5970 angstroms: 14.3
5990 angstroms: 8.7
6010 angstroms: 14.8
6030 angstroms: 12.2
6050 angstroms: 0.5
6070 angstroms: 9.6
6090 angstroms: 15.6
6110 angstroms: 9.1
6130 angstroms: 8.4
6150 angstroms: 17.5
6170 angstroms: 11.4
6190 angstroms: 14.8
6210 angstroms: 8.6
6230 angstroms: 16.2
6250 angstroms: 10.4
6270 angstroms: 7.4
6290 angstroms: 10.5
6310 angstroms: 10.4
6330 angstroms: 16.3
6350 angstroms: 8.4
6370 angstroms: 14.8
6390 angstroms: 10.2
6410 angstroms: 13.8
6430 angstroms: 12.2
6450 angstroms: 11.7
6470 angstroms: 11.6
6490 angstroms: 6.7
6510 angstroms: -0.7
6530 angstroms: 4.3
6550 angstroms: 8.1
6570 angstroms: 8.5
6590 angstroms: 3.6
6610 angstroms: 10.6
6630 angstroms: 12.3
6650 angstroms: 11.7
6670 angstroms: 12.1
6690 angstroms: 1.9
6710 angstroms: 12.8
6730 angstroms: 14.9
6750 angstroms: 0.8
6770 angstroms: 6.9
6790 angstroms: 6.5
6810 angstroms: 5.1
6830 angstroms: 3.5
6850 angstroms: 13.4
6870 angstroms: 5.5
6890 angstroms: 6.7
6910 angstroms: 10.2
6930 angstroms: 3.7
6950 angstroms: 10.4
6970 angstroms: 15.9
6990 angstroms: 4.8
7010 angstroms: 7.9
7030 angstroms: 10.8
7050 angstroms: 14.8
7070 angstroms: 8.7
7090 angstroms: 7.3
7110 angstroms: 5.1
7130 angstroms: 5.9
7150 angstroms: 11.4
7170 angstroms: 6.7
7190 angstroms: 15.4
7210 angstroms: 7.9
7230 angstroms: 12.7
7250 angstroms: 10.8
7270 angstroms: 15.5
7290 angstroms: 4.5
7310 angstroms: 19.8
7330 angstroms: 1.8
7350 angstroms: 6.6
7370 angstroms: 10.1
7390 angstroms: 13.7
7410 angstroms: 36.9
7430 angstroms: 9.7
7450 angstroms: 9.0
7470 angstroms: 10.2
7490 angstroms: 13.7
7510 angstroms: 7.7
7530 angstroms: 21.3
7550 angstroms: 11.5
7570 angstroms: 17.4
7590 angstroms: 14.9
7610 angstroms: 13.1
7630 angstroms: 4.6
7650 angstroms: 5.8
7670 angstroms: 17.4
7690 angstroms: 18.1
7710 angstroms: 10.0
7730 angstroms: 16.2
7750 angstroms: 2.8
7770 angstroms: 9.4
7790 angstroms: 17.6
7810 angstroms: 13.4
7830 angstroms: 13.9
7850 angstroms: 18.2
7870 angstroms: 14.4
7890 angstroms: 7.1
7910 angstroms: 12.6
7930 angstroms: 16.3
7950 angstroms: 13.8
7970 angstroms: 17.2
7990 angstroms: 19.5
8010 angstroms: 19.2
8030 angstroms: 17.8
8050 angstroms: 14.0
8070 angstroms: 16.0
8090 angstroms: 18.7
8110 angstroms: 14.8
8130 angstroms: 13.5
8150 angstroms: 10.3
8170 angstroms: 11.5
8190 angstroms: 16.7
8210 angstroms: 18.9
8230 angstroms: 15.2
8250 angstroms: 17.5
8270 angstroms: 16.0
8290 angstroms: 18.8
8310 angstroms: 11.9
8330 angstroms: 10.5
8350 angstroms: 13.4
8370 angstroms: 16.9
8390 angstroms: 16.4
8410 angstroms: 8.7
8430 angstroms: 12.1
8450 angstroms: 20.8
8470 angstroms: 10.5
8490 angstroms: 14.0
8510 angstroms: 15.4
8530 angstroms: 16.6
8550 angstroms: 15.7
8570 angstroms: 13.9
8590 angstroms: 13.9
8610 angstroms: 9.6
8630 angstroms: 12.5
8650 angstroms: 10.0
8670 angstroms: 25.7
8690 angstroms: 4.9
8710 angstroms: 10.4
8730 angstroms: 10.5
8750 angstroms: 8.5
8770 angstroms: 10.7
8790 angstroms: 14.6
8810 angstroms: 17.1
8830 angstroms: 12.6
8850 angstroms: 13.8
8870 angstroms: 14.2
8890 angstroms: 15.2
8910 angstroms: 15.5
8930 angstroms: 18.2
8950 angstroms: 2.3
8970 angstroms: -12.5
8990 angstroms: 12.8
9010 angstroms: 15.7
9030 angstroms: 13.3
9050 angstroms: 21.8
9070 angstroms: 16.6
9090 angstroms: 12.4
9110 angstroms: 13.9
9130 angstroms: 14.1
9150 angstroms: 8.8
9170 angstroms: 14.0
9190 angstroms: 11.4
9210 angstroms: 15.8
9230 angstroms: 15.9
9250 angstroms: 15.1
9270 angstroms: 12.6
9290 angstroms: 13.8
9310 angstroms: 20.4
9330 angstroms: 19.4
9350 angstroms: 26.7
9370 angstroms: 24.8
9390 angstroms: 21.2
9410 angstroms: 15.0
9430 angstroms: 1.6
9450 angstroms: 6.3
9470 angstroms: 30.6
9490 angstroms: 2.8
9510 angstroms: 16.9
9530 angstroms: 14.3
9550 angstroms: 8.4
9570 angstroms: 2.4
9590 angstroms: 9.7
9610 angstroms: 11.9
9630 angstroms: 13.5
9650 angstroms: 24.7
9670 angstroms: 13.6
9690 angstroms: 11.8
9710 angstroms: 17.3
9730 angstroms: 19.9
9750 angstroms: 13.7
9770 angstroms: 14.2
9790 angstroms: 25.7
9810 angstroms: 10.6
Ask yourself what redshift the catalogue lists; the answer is 0.986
